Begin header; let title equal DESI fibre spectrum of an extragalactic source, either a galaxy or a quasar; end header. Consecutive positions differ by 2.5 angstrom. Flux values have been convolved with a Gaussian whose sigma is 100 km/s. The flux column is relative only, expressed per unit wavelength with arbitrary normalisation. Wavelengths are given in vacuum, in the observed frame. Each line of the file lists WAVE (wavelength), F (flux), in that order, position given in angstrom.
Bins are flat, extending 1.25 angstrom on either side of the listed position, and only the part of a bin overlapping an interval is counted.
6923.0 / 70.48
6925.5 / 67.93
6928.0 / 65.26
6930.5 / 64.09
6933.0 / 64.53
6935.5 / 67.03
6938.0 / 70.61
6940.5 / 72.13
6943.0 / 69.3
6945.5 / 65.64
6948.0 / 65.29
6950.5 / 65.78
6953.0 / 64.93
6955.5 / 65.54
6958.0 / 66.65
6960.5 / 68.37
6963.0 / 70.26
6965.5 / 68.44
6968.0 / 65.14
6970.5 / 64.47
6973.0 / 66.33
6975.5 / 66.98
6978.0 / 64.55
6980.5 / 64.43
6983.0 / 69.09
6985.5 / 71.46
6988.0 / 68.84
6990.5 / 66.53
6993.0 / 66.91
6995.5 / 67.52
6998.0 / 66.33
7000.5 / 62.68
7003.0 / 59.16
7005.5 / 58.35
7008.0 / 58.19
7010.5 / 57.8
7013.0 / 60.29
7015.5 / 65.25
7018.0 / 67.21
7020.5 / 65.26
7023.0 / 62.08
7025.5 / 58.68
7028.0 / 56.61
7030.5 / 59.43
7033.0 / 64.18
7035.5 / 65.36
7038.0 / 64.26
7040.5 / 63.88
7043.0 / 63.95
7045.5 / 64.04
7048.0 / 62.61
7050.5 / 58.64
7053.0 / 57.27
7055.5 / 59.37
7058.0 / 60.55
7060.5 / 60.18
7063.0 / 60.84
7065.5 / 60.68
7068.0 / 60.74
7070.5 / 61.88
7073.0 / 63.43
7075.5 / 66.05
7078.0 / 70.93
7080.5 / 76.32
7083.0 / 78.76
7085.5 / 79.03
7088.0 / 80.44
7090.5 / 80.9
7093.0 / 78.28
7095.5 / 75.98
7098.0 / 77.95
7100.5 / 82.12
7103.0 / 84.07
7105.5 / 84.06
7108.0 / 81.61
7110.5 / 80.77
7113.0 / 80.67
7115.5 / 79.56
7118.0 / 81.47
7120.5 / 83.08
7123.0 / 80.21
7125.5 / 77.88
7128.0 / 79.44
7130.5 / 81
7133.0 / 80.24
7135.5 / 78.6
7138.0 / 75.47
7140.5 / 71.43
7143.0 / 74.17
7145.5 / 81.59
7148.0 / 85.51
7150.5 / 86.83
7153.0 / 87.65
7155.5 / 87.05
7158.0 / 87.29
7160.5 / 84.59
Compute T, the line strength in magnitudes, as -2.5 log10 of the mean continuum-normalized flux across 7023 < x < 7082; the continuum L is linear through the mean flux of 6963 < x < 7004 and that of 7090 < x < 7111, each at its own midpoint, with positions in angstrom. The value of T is 0.19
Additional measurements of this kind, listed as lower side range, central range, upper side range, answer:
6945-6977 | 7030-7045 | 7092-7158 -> 0.15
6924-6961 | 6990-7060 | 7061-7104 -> 0.13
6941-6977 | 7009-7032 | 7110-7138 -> 0.17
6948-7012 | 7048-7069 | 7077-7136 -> 0.23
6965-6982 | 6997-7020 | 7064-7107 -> 0.11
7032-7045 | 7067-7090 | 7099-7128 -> 0.03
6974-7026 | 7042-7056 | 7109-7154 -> 0.15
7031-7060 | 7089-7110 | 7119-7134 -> -0.09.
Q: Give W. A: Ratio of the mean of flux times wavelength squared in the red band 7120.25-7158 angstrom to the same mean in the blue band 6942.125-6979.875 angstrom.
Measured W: 1.28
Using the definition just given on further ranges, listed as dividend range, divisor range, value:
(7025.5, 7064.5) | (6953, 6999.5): 0.93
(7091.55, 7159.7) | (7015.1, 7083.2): 1.31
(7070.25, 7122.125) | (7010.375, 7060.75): 1.28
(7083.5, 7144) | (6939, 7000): 1.24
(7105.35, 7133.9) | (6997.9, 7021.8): 1.35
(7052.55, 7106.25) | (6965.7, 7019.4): 1.12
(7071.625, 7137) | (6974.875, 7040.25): 1.27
